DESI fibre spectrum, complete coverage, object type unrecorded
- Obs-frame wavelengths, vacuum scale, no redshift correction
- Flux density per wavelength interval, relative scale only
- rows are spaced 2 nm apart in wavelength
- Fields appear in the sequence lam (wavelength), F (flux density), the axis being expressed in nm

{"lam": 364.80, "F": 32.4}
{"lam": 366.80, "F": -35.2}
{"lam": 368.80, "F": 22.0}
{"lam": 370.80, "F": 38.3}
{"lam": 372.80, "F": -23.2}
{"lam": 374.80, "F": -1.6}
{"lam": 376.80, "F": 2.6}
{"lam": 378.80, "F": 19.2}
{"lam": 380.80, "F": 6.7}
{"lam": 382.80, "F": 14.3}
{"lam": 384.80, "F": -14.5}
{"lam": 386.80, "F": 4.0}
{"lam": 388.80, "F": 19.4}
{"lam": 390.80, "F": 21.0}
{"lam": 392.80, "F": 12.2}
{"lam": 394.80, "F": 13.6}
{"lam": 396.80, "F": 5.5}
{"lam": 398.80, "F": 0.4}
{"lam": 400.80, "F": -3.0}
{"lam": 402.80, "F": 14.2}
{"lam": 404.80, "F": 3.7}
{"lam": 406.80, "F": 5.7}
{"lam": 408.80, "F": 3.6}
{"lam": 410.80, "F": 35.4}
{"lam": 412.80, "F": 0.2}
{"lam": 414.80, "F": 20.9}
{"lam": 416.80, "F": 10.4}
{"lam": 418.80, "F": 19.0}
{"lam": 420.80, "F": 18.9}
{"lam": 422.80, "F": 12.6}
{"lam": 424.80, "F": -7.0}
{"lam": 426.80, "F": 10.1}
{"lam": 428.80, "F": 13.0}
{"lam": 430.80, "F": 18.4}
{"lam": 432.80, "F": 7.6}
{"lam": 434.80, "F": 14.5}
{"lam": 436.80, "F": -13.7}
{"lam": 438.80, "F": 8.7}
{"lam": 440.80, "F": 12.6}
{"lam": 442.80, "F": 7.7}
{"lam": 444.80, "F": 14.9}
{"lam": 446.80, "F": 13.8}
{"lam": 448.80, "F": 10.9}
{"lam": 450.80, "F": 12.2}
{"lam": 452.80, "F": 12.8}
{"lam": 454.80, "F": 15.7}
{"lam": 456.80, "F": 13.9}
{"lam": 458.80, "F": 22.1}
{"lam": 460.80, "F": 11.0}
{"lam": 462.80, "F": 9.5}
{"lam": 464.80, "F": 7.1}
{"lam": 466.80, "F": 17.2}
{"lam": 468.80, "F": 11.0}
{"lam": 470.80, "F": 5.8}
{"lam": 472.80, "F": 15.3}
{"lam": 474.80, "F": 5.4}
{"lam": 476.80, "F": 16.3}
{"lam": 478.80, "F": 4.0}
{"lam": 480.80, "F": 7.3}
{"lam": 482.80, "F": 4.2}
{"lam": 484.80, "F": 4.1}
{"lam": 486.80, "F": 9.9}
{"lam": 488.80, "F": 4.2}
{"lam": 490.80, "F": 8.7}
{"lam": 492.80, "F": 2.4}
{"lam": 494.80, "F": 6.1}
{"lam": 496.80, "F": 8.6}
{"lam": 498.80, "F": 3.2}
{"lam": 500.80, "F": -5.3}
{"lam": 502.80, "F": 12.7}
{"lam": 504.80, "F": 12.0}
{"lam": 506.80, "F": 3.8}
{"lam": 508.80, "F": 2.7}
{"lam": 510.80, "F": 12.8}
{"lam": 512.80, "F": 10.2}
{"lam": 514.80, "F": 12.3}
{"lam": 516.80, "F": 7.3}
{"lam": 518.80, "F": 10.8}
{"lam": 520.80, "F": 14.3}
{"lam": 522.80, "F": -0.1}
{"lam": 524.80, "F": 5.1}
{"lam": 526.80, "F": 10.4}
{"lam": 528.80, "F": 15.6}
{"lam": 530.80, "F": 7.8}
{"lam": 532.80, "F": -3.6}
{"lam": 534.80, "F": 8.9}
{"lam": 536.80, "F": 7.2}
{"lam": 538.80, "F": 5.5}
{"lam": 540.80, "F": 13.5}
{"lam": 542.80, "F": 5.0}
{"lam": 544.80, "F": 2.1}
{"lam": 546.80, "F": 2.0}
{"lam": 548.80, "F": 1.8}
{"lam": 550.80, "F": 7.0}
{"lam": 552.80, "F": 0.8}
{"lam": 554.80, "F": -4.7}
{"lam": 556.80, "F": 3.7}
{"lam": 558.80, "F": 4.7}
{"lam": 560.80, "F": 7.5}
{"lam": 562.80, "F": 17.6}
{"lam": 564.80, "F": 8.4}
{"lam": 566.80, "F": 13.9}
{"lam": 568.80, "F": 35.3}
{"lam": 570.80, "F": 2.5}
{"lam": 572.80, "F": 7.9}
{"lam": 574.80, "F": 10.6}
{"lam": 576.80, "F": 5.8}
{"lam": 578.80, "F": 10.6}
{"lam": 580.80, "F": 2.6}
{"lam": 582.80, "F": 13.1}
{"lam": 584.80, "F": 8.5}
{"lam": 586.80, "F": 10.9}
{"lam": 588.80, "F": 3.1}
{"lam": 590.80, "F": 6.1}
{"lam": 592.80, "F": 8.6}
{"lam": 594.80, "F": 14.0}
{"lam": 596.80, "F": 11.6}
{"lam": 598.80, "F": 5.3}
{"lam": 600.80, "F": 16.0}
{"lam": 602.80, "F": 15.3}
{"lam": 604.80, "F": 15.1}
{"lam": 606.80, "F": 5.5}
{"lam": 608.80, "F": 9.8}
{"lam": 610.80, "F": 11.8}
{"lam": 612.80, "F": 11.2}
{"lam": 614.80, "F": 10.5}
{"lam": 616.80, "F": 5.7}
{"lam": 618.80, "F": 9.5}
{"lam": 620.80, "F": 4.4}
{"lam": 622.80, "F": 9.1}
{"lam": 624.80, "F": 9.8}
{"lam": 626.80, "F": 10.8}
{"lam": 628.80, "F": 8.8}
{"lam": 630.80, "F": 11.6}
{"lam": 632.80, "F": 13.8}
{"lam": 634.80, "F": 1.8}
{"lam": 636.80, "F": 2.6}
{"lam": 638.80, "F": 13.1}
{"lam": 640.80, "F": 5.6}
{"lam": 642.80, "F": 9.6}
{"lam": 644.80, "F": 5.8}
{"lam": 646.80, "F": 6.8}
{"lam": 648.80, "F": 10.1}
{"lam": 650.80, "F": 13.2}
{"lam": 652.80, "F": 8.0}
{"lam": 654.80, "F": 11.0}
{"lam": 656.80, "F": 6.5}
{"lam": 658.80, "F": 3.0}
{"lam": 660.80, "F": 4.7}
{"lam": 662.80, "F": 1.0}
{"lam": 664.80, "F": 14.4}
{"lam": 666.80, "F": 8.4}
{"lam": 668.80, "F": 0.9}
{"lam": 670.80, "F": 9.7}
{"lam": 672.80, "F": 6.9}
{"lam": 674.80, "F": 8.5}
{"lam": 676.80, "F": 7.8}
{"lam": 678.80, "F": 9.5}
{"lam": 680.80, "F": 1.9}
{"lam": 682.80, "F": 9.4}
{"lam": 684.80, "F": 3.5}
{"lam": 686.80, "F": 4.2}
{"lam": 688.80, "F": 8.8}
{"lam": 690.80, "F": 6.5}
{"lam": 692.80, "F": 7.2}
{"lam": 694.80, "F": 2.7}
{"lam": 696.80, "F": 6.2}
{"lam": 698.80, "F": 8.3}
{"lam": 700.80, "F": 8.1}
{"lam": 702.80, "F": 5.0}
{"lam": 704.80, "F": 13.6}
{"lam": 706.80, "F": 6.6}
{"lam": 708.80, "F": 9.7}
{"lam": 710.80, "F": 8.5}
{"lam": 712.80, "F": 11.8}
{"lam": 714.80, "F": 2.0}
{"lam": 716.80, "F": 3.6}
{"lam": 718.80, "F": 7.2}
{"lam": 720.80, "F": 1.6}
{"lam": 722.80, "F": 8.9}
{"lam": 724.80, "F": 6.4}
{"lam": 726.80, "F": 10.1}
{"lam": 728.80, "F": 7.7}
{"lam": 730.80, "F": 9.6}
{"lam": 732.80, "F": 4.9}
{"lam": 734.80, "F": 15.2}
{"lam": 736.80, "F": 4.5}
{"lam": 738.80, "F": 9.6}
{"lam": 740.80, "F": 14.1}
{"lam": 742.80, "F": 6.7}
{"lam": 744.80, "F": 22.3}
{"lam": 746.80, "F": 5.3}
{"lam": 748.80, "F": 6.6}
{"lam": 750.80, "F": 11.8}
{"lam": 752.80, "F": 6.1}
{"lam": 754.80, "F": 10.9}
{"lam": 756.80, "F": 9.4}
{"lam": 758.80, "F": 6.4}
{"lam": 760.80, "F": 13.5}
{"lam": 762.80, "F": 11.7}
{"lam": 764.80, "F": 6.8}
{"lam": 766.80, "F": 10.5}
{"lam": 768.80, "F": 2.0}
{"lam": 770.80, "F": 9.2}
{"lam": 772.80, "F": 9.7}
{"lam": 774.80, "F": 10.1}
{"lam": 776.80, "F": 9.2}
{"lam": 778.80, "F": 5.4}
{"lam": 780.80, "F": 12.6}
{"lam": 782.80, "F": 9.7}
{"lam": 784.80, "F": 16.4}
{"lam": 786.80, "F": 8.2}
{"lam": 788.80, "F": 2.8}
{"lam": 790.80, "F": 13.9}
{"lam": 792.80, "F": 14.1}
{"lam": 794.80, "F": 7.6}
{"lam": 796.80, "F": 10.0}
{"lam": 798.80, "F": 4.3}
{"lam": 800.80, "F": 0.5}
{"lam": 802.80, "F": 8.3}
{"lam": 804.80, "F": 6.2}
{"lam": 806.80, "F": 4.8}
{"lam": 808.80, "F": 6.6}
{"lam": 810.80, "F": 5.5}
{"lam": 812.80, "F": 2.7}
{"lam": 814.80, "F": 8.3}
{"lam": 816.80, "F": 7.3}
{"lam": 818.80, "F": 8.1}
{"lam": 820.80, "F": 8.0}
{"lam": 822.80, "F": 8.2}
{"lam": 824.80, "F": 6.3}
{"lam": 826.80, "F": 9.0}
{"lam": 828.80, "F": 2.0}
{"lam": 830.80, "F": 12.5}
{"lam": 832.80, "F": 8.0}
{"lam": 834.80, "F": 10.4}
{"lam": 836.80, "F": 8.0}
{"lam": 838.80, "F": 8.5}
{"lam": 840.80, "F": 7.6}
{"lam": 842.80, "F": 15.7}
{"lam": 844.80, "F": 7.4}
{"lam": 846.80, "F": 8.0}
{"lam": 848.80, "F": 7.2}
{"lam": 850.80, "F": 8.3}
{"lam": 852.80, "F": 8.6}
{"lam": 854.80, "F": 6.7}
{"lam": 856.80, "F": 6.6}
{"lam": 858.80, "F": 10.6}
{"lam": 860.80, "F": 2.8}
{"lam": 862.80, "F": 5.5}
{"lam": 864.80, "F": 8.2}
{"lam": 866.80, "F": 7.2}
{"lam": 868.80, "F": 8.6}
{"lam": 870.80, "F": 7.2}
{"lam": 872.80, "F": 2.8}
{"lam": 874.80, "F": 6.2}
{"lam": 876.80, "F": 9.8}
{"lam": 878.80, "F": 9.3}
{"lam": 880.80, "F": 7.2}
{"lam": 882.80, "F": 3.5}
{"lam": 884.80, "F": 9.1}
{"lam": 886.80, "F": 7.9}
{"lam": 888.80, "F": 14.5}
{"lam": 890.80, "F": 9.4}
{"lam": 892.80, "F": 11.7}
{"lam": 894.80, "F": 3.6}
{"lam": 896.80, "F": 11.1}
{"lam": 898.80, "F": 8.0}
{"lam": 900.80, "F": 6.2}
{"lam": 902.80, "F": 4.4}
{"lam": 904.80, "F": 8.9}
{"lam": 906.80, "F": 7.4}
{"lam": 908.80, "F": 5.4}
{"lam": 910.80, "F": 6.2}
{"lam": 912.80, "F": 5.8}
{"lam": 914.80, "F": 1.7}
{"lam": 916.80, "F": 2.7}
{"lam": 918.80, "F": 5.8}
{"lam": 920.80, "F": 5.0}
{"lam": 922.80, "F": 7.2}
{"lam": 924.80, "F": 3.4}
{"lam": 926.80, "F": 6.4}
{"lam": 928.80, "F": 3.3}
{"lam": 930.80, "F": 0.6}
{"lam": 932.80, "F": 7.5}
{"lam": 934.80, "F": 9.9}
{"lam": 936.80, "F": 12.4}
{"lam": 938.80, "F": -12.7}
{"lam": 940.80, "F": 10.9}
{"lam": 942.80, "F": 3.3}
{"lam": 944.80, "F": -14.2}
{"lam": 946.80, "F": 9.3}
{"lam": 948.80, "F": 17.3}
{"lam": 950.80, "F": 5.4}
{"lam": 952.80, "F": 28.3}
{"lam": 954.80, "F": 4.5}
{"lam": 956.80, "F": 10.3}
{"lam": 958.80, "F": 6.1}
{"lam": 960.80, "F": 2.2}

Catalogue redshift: 0.134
